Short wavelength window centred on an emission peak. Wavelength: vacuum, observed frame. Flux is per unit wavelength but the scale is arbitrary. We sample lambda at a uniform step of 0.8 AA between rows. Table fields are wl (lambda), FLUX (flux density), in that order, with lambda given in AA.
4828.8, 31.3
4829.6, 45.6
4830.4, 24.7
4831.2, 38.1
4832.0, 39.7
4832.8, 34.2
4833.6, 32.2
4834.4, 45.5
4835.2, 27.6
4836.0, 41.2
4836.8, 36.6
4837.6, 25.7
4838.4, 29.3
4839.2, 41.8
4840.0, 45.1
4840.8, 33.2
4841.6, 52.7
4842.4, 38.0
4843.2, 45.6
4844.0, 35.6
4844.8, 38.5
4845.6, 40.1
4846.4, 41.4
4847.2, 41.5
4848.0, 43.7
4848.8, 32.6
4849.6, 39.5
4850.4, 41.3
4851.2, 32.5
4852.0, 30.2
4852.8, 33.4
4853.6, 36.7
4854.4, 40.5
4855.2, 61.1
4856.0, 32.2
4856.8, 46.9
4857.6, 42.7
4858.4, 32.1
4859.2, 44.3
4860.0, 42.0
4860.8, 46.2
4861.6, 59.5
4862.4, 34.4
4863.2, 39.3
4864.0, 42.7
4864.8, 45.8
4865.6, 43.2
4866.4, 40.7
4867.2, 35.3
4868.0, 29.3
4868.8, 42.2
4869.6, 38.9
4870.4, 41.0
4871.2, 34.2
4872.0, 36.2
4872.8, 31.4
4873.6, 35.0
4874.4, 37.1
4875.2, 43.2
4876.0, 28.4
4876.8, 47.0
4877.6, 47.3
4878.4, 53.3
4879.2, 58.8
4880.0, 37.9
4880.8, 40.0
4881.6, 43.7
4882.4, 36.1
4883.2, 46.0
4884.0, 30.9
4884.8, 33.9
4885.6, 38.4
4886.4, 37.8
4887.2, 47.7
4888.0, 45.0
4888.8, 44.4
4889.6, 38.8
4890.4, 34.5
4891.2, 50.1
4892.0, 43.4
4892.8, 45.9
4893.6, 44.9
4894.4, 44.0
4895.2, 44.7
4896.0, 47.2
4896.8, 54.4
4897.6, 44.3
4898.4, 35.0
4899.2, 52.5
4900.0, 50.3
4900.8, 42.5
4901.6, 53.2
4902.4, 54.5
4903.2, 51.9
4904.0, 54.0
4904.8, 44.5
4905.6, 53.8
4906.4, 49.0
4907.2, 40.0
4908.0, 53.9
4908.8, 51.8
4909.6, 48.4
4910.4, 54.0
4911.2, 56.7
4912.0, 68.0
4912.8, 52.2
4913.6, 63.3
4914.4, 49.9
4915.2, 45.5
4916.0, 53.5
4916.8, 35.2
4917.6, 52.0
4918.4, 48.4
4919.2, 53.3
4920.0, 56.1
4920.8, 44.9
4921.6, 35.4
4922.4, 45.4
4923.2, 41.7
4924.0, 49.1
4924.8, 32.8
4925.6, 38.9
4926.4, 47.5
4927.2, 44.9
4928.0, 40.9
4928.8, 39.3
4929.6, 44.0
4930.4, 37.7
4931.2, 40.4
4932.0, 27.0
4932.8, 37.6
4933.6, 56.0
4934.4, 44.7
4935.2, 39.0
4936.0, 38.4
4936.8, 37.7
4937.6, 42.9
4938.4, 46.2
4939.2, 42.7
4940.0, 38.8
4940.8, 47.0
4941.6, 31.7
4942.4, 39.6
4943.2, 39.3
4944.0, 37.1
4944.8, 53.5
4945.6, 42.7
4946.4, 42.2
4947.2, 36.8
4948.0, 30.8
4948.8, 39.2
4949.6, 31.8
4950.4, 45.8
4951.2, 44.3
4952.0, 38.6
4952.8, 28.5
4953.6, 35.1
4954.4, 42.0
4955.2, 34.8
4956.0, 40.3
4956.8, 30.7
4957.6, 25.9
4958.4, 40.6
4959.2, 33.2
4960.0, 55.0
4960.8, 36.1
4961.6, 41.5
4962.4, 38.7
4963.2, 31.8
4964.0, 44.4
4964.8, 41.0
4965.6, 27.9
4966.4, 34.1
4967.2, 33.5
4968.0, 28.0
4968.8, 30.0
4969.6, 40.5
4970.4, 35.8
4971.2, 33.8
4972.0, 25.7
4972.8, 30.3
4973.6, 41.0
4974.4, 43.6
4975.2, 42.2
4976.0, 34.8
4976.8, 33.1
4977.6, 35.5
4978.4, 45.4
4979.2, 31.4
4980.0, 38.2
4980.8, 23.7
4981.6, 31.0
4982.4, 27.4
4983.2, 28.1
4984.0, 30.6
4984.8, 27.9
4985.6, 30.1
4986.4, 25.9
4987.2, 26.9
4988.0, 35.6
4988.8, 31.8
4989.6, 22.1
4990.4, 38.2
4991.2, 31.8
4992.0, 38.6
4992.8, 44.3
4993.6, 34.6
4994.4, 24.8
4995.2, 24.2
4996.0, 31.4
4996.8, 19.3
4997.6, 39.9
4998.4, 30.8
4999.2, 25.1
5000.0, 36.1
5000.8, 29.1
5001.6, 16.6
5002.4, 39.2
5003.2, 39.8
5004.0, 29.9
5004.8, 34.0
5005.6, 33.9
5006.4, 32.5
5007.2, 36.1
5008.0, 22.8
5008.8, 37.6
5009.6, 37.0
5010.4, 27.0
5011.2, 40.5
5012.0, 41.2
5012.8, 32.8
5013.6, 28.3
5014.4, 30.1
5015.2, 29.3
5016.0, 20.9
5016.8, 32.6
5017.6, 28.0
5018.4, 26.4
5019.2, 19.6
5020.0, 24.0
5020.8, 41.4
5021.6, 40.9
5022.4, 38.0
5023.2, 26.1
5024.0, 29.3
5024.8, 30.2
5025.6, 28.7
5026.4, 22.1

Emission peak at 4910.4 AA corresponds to C III]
